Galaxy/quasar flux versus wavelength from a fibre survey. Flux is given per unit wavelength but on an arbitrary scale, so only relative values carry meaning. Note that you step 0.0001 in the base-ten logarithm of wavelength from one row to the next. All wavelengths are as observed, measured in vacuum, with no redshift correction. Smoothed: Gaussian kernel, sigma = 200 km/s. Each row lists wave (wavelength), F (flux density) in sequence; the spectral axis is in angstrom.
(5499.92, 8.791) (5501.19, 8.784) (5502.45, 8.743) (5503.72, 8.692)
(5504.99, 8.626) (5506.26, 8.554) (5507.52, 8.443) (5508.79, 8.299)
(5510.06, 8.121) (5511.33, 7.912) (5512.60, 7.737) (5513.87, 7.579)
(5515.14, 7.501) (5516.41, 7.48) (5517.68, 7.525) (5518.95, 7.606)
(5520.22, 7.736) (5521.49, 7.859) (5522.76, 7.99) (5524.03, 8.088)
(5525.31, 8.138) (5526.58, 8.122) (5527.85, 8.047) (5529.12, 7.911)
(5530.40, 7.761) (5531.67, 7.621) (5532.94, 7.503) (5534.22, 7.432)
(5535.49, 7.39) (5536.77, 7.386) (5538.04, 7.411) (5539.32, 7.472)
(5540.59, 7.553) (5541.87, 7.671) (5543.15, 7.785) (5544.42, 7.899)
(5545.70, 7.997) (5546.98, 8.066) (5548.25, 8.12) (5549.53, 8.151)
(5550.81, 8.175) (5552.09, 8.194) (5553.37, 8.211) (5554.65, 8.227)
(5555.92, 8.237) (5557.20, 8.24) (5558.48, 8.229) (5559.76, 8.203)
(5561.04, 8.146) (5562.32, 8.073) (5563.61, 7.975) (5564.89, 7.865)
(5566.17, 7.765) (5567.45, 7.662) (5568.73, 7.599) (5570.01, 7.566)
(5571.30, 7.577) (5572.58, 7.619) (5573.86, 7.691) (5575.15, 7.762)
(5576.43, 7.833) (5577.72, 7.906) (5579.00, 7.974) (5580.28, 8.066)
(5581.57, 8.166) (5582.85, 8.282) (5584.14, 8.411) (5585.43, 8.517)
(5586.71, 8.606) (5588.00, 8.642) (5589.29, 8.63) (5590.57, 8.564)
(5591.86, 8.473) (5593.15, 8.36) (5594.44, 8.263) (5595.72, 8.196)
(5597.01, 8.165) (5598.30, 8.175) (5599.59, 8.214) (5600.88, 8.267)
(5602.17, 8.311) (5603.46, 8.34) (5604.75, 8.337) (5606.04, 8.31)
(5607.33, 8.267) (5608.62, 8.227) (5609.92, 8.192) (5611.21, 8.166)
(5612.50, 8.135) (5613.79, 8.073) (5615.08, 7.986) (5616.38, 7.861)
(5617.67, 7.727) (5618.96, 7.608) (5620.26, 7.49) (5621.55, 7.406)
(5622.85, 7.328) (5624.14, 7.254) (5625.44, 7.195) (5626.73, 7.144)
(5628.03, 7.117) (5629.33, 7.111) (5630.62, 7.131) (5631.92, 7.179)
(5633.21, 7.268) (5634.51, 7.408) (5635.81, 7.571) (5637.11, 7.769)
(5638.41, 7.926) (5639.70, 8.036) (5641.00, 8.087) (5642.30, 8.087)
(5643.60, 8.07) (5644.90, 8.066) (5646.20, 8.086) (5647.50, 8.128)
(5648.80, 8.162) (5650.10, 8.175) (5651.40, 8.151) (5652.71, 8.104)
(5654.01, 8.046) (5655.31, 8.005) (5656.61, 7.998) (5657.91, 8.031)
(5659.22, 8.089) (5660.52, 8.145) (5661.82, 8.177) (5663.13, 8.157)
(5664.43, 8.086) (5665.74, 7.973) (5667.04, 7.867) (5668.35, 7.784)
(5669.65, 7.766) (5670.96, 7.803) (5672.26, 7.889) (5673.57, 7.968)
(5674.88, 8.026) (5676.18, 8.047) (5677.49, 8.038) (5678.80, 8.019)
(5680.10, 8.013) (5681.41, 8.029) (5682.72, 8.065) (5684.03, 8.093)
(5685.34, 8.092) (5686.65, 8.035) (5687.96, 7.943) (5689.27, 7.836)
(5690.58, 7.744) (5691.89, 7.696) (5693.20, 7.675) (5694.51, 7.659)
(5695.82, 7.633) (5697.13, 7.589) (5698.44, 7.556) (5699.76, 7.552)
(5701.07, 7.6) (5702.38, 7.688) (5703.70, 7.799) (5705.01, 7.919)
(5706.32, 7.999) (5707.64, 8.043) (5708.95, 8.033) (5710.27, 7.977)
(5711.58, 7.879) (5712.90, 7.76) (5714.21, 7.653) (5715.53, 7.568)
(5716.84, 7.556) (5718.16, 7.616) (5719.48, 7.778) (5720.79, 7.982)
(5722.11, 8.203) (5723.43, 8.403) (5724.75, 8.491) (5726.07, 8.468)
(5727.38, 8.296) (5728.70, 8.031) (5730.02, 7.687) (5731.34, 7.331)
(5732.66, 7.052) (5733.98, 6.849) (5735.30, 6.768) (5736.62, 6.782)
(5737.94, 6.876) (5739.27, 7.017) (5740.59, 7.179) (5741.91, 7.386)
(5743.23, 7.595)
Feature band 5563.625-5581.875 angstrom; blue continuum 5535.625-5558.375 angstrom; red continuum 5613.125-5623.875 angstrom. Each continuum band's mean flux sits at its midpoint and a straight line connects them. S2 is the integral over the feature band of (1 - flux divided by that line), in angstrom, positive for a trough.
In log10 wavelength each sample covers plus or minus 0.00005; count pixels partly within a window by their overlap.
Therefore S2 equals 0.10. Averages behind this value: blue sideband 7.92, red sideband 7.67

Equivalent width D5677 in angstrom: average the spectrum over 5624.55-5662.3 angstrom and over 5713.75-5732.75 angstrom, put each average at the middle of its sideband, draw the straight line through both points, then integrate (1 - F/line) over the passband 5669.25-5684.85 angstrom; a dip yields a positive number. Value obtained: -0.3 angstrom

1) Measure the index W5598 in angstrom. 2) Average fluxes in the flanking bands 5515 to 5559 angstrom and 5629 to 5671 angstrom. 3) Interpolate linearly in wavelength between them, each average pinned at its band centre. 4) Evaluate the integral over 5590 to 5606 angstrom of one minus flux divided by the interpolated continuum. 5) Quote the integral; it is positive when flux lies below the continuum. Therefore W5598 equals -0.9 angstrom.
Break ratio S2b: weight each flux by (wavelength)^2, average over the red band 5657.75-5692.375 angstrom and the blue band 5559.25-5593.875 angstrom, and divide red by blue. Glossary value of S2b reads 1.02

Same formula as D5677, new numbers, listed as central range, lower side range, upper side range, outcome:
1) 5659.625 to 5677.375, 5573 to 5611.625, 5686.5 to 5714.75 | -0.14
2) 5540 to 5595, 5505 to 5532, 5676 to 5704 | -1.18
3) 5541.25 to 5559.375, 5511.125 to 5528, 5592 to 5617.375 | -0.33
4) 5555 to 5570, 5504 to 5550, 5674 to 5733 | -0.25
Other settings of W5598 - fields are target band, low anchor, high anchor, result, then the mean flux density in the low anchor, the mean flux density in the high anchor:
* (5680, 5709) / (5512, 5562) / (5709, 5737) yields -0.3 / 7.86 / 7.74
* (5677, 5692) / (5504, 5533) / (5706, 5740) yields -0.5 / 7.94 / 7.69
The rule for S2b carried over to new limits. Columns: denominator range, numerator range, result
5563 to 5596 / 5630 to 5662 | 1.00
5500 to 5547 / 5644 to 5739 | 1.05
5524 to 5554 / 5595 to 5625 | 1.05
